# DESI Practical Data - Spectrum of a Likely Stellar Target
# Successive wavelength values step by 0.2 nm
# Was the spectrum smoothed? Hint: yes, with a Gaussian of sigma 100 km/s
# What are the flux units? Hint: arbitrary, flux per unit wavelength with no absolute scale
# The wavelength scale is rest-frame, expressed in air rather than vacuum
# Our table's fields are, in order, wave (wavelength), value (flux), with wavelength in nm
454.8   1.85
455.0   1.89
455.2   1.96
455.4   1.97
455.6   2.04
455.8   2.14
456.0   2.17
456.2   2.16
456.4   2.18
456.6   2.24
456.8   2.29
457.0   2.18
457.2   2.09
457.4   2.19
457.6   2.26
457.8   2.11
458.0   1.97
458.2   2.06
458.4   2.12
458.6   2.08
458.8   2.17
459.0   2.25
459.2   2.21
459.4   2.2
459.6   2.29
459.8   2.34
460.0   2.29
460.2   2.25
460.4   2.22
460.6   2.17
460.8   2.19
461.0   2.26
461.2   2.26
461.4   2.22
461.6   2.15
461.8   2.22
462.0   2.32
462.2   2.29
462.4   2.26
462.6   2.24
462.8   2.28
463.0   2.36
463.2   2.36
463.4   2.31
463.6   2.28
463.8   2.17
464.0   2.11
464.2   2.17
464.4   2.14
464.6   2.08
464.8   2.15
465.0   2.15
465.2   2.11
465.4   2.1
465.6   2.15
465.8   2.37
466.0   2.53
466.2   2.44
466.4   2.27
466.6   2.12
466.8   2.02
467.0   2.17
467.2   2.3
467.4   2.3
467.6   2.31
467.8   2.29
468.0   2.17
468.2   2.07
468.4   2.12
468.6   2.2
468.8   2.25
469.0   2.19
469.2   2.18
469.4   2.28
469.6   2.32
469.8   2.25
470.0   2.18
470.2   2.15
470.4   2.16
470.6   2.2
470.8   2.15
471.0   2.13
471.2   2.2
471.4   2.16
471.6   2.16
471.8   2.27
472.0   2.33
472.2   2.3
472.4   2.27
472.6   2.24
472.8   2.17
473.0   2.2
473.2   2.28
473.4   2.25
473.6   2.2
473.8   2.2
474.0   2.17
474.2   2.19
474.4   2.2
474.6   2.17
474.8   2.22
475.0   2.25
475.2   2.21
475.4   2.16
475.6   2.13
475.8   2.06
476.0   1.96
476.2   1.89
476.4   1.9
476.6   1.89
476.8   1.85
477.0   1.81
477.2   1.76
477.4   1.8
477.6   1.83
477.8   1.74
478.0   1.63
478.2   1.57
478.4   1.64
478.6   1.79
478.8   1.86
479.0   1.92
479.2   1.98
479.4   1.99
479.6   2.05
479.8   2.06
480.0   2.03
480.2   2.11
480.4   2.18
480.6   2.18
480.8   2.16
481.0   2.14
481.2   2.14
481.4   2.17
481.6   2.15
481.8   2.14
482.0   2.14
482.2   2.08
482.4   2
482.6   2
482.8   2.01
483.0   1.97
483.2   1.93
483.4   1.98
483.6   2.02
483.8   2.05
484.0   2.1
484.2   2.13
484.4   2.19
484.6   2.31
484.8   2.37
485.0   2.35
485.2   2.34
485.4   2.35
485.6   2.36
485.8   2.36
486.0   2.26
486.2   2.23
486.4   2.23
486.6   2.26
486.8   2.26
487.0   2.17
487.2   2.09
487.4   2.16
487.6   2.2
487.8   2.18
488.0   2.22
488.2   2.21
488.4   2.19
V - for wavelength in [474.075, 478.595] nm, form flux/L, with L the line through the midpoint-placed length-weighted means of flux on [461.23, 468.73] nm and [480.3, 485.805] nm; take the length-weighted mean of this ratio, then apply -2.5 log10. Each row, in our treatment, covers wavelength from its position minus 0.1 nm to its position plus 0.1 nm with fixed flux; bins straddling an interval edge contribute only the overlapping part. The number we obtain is 0.12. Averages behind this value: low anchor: 2.22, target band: 1.95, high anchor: 2.15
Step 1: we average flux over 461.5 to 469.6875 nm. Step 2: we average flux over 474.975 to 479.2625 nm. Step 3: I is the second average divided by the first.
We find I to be 0.85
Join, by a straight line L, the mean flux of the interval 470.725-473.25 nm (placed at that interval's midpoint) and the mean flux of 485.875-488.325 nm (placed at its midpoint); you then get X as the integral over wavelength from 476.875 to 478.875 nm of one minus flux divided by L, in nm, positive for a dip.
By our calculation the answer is 0.43 nm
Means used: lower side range 2.22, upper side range 2.21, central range 1.74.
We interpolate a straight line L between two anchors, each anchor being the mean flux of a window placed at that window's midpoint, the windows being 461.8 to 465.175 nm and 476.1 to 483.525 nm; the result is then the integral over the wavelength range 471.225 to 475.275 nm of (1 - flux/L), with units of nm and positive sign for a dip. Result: -0.30 nm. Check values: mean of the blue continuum 2.23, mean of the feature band 2.22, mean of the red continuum 1.96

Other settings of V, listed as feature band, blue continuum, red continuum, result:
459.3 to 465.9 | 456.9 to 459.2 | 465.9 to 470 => -0.021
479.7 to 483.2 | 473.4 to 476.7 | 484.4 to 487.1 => 0.065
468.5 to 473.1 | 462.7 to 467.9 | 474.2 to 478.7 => -0.065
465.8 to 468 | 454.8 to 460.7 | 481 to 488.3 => -0.058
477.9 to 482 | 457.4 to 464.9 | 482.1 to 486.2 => 0.089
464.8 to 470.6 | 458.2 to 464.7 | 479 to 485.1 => -0.015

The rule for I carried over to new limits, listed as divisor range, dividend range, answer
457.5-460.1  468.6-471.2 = 1.01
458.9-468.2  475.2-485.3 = 0.90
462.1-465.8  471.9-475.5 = 1.01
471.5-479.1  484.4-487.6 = 1.11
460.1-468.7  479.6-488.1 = 0.97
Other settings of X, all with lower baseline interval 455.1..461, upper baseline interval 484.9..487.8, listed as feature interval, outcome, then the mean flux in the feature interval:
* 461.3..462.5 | -0.04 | 2.24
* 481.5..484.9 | 0.23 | 2.09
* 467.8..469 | 0.01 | 2.18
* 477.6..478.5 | 0.23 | 1.67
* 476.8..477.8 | 0.19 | 1.8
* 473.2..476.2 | 0.07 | 2.16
